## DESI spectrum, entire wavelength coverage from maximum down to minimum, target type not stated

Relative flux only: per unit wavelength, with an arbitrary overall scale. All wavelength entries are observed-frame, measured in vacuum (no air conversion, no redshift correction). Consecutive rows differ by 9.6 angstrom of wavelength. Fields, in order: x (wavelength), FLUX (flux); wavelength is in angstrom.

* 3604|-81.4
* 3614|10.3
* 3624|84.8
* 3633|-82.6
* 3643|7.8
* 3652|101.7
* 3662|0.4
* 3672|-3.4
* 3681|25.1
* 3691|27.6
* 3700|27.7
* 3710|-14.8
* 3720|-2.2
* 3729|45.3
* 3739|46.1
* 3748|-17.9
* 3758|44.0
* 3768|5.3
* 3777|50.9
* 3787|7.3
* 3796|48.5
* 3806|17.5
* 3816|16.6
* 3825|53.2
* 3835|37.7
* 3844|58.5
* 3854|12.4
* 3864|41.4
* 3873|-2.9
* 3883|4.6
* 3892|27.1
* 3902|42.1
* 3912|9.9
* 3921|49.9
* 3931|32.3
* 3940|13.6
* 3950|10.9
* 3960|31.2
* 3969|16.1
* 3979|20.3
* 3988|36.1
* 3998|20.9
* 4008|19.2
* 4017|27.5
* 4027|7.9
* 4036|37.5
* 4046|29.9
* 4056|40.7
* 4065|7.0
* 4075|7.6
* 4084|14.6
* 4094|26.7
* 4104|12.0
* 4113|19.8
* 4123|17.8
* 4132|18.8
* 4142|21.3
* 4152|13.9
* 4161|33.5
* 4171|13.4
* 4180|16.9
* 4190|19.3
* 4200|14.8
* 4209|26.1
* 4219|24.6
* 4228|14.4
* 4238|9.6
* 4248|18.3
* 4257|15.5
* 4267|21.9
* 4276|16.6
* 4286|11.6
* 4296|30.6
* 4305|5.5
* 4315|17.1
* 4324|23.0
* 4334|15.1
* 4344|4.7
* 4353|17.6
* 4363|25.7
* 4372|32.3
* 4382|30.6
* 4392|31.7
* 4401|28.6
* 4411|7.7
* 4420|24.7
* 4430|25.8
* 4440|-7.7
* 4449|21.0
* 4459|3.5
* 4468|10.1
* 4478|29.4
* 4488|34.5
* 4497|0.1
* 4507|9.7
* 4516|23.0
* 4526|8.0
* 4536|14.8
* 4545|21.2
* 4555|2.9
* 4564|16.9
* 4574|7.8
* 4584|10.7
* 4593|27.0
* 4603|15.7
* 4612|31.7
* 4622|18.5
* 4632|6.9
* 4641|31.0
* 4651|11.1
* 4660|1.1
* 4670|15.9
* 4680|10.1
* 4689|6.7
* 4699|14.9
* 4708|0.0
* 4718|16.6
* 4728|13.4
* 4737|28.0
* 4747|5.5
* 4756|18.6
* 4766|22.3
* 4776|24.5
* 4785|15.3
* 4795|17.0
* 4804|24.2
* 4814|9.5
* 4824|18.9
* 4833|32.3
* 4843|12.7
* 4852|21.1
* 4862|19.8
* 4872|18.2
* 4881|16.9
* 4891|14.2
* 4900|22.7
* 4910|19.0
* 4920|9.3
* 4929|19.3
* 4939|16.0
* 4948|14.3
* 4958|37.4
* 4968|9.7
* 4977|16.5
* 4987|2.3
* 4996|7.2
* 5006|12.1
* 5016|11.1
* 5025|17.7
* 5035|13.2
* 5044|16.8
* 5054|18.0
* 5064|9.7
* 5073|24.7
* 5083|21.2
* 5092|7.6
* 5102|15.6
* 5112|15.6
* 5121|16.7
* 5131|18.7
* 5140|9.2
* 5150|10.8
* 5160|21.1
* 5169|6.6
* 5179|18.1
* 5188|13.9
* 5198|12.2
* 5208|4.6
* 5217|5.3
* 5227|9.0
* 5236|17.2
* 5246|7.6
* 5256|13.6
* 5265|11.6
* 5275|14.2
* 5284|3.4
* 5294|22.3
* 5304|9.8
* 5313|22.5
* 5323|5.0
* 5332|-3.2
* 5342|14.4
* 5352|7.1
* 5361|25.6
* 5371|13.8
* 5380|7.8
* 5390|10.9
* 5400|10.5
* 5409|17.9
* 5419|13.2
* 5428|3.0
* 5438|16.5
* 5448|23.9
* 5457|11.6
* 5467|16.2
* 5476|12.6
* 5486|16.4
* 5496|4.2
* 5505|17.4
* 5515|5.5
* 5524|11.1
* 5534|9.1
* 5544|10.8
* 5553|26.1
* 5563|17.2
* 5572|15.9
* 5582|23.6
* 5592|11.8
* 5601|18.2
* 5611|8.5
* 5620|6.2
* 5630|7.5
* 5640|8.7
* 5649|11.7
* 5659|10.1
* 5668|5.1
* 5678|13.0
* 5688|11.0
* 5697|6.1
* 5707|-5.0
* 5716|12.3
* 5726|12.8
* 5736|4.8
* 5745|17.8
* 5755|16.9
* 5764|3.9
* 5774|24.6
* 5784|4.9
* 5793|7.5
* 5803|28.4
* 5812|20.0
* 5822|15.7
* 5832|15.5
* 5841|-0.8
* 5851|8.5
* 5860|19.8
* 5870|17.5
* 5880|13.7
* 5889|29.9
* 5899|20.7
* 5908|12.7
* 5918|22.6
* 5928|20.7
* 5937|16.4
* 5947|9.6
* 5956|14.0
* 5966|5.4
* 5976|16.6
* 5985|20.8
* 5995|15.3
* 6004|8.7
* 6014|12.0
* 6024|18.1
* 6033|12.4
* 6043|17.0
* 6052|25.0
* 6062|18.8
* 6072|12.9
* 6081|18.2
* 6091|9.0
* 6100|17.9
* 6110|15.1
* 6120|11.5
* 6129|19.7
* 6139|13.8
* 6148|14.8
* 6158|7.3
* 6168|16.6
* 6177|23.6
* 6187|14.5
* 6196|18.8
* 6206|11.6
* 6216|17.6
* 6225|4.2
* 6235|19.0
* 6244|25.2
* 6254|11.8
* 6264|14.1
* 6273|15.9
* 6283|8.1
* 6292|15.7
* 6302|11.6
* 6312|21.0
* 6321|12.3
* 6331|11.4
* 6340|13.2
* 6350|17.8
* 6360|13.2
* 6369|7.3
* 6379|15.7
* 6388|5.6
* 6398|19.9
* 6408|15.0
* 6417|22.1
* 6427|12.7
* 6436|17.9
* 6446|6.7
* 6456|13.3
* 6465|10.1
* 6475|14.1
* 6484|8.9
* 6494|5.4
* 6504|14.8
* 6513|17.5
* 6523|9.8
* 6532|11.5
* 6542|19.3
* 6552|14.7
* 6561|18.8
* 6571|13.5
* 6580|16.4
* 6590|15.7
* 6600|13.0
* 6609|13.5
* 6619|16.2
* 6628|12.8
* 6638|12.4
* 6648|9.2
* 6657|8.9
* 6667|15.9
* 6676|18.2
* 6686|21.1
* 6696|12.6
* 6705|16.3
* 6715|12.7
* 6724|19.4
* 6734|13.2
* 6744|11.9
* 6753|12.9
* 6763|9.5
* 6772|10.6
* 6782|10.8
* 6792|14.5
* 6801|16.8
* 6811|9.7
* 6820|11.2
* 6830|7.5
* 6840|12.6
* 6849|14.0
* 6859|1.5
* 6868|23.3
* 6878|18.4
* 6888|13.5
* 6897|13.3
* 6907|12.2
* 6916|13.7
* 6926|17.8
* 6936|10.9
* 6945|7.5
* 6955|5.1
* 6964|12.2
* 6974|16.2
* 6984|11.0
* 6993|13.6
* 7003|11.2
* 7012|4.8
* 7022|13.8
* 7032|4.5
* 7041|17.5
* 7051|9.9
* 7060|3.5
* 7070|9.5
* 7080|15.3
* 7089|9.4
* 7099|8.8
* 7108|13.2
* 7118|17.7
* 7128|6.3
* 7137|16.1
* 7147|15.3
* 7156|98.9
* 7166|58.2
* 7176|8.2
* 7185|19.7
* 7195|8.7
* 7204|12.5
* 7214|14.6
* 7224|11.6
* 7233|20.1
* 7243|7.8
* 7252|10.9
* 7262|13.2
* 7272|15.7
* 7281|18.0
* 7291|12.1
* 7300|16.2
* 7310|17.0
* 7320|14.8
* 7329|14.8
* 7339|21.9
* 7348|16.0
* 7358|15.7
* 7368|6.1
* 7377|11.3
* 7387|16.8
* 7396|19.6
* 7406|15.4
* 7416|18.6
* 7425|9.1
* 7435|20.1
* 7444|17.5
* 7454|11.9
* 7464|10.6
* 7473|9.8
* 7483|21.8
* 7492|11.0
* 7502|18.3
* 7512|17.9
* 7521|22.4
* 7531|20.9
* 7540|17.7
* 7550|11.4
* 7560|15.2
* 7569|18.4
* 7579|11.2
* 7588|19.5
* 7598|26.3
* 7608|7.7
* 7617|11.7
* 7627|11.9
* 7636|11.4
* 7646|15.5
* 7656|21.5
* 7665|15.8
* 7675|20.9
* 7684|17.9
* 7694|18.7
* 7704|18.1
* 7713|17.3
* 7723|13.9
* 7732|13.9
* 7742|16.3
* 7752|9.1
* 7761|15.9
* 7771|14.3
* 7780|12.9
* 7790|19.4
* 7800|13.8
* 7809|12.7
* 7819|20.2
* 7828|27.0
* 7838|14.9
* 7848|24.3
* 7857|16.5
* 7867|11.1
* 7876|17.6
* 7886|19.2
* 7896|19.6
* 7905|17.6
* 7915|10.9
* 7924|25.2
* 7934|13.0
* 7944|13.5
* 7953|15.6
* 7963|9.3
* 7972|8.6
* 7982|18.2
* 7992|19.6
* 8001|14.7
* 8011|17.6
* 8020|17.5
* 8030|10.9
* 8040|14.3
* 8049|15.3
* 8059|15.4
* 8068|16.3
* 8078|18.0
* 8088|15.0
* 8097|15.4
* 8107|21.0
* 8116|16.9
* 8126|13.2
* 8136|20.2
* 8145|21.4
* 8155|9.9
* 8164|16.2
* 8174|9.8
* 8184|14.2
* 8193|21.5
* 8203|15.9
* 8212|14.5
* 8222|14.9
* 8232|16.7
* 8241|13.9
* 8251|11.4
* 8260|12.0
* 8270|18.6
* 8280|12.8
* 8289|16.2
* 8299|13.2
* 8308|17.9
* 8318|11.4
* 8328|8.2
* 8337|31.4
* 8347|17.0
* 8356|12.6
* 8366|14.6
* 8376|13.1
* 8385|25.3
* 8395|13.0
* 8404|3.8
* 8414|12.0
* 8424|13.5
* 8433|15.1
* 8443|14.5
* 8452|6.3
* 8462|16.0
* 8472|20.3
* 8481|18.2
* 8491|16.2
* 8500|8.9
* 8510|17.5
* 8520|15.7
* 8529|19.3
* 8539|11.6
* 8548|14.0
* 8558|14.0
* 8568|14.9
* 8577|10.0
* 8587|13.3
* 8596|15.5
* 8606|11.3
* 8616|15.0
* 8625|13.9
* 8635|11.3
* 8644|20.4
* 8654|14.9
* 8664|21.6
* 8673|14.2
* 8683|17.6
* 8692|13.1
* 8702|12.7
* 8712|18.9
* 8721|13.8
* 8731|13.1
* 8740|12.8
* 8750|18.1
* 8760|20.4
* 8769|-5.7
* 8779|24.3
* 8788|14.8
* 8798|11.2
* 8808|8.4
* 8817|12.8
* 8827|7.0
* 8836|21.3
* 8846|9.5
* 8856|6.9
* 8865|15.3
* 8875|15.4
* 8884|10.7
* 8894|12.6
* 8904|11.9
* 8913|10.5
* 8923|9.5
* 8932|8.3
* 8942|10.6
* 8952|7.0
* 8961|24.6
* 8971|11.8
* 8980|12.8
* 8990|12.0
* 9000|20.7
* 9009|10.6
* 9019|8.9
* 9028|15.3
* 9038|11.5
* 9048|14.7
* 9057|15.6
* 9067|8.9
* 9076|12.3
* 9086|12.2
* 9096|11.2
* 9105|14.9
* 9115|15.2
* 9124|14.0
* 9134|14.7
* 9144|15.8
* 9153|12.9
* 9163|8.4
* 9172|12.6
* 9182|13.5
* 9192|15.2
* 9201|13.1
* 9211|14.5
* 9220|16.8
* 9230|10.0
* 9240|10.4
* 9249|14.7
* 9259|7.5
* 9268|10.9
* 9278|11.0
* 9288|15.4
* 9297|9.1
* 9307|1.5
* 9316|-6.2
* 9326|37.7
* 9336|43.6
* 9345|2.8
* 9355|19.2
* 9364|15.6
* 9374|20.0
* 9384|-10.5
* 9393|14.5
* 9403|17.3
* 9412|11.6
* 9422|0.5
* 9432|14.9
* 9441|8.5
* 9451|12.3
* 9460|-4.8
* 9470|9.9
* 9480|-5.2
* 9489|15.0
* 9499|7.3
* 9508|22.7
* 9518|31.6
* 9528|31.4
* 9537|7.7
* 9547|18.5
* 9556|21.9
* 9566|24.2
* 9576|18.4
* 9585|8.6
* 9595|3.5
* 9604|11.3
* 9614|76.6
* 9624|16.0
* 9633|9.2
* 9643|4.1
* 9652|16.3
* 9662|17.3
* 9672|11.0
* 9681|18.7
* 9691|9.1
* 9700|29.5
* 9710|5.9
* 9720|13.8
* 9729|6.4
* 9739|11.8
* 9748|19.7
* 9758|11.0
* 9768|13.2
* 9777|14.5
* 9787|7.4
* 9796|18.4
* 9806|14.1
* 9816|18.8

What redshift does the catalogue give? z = 0.920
